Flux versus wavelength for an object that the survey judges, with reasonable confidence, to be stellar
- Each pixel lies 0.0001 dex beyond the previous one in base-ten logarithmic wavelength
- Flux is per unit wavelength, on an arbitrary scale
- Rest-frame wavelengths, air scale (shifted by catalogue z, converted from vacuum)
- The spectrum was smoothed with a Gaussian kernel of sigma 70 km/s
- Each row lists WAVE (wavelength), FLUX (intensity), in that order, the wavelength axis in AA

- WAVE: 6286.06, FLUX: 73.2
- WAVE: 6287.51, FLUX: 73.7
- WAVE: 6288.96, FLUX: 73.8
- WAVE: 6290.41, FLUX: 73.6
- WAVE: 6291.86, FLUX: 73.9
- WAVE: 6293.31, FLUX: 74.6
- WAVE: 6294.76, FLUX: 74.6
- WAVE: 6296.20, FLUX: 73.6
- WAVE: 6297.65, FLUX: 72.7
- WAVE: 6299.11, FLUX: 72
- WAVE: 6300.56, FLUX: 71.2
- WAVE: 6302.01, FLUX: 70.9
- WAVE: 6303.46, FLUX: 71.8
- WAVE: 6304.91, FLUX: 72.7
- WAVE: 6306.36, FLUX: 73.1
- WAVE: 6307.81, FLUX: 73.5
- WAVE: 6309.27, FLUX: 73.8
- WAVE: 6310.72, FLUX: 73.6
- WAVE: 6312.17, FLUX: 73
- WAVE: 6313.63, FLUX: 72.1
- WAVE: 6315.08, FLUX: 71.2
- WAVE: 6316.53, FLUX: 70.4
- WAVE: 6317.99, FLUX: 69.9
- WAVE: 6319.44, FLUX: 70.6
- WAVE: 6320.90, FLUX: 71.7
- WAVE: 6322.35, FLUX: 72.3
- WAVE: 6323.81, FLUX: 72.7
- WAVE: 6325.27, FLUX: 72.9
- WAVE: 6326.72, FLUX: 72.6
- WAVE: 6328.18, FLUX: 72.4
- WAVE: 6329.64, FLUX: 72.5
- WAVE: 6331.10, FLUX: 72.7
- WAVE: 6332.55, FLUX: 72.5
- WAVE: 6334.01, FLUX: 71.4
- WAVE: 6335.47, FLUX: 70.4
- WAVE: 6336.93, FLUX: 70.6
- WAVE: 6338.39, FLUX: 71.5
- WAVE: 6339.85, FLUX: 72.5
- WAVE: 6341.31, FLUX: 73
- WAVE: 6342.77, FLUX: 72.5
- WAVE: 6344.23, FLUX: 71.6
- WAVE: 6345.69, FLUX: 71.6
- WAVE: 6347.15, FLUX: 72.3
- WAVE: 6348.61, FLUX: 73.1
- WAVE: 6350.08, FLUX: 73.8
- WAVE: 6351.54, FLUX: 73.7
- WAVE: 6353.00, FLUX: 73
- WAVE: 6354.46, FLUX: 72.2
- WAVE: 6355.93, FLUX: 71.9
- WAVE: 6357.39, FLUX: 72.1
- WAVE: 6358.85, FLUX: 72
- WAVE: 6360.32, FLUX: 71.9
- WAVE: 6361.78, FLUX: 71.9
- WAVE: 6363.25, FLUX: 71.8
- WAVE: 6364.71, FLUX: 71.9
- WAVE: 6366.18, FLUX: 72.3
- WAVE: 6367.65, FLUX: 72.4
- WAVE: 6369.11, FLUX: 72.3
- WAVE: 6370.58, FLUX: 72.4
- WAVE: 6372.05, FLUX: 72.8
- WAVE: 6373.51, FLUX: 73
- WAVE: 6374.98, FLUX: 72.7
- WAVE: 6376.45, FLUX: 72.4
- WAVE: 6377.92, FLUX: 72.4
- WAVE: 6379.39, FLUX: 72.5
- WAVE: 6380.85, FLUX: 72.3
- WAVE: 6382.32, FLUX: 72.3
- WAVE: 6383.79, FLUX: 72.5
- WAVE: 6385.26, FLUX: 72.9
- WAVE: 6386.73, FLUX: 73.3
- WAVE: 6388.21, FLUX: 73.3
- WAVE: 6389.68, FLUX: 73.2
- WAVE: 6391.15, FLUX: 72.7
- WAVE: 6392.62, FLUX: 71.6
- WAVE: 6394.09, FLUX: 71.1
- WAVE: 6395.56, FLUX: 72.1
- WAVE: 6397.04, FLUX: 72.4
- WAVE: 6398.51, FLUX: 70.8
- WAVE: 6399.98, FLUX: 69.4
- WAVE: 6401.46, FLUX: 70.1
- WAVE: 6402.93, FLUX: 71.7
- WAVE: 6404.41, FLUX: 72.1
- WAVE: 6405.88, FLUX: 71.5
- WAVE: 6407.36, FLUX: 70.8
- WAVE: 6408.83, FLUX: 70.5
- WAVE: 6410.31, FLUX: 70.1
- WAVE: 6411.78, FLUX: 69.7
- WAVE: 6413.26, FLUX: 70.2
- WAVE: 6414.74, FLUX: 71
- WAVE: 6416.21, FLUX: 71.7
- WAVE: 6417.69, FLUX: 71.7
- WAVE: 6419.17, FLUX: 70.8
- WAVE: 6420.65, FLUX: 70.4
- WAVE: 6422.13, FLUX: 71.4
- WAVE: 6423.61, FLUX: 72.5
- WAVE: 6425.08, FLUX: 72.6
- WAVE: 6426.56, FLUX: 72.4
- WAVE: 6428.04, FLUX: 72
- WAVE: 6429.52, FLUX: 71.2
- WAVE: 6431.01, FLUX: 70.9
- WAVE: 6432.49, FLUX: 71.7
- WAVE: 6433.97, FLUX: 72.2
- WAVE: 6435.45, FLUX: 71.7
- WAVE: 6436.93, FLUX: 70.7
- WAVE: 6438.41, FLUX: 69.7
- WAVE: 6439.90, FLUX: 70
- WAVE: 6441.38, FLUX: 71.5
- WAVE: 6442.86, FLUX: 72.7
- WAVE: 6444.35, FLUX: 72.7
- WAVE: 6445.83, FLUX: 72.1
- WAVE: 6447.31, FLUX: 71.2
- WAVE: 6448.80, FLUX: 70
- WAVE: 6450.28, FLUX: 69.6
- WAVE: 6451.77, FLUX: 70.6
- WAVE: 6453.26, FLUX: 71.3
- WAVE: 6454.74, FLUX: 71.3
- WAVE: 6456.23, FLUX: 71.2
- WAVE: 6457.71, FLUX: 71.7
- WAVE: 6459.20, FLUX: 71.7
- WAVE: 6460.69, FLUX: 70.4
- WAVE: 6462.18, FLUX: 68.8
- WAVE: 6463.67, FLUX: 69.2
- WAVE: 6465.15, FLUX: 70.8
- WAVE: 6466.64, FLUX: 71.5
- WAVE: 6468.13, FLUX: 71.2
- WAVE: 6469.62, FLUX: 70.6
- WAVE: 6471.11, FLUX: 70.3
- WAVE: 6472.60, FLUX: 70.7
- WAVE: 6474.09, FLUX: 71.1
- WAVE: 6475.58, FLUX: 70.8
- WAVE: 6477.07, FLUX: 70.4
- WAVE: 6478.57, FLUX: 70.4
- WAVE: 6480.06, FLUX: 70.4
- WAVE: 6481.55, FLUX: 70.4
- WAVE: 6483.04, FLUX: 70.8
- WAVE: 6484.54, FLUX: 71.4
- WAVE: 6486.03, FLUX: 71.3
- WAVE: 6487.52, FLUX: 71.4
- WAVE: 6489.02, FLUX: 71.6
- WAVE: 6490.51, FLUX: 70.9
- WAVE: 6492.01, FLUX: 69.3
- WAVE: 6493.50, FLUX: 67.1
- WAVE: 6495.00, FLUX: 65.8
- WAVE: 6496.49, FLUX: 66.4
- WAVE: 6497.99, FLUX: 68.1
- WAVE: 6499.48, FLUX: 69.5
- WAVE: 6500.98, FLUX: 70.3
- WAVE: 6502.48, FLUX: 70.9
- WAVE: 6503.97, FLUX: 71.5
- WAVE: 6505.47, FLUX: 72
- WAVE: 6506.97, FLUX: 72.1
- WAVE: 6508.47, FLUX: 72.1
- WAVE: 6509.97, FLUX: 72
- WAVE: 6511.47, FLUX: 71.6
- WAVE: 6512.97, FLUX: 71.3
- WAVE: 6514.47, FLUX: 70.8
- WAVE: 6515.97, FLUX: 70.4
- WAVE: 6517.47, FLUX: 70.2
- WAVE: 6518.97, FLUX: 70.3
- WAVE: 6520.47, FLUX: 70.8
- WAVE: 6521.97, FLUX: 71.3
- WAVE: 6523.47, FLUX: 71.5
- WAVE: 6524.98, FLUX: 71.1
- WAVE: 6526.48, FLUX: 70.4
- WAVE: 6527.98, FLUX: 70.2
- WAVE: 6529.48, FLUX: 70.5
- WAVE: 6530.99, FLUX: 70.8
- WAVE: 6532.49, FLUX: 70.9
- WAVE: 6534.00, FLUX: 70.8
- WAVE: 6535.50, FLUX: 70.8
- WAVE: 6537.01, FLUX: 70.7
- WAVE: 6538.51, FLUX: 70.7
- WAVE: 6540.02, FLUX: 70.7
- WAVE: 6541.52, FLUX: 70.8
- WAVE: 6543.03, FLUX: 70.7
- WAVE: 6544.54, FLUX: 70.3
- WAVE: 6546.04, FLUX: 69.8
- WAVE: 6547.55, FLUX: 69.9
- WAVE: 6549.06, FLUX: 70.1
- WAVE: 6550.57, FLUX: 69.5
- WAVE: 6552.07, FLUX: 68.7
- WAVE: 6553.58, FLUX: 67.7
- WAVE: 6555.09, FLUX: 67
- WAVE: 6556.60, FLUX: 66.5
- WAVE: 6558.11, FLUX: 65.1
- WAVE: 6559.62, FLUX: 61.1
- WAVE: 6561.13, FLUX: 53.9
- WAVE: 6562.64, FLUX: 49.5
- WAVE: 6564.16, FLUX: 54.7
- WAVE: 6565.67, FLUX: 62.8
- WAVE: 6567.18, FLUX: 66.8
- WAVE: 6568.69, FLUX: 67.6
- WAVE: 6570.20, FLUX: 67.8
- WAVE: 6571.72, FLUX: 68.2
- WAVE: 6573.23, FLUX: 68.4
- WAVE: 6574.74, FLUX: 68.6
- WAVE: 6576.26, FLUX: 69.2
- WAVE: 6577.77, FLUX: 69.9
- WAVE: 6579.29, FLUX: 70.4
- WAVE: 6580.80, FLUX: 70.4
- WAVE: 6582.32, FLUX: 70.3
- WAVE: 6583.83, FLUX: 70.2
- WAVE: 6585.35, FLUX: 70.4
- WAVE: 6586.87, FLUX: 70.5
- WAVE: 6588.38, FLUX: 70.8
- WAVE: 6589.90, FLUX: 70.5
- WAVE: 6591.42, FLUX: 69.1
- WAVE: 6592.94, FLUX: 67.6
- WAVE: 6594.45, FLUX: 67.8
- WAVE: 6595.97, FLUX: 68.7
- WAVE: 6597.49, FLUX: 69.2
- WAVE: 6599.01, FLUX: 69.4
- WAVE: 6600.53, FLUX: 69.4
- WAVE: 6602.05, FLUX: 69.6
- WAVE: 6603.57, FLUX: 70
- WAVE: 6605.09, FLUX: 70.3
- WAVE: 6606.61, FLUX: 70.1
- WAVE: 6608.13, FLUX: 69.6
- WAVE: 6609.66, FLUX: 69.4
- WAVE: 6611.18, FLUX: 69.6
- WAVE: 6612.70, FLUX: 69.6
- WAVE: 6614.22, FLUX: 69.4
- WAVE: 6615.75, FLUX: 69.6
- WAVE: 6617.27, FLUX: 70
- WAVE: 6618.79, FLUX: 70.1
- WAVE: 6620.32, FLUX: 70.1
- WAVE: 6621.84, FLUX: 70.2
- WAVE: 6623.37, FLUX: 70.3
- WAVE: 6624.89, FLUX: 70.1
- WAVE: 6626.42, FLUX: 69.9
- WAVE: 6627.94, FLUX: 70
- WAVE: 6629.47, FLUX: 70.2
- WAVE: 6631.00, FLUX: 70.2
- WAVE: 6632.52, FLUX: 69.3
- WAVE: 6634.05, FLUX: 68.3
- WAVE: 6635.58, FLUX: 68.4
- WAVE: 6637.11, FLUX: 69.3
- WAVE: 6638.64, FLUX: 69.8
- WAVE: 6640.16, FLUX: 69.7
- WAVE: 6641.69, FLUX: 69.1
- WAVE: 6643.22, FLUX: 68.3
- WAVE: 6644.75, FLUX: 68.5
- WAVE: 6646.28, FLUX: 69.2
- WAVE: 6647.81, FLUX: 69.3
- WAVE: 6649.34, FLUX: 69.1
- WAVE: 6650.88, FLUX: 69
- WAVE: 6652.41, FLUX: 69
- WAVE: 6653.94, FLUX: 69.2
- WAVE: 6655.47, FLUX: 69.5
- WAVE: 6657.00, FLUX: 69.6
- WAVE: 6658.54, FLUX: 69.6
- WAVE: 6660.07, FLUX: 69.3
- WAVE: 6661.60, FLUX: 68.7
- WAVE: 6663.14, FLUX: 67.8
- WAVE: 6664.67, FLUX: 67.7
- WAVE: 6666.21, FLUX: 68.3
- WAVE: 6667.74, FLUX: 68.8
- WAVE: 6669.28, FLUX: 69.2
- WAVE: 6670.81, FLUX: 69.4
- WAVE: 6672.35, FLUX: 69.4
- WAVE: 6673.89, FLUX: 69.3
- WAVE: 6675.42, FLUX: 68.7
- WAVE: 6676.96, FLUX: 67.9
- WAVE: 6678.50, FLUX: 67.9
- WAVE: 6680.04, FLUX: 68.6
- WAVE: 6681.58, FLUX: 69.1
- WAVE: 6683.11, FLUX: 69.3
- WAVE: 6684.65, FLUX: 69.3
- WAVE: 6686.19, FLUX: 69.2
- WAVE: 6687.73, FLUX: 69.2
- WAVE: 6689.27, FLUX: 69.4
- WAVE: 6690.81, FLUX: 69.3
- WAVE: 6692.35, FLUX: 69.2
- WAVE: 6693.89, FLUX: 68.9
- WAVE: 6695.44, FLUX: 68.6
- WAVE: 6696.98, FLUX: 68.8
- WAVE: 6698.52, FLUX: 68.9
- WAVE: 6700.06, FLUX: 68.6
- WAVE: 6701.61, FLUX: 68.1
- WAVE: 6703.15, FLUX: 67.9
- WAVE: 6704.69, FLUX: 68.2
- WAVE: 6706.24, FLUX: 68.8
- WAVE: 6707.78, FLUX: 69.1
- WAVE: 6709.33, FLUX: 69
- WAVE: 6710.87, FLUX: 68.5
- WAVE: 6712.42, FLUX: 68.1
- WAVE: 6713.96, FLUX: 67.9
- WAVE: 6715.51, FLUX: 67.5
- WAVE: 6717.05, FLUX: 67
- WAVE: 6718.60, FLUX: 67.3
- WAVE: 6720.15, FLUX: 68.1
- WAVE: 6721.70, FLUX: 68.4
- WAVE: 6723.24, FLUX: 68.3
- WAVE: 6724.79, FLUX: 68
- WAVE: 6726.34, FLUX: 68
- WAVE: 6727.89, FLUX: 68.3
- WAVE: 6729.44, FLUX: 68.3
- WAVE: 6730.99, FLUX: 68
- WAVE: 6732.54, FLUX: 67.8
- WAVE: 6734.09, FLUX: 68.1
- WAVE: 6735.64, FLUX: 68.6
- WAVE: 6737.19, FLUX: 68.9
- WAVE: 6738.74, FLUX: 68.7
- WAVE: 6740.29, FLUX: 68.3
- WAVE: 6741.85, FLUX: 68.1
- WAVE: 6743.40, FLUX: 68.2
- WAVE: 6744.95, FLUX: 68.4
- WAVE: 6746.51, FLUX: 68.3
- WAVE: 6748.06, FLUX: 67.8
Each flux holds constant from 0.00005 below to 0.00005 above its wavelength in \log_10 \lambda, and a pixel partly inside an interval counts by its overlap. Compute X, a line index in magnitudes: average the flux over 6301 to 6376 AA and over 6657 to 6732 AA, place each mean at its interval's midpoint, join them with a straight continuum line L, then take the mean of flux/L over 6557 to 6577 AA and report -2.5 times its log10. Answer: 0.11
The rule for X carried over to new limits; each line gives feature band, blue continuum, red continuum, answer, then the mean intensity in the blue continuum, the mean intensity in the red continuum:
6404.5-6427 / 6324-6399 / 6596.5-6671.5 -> 0.008 mag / 72.3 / 69.4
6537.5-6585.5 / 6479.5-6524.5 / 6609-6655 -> 0.046 mag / 70.5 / 69.5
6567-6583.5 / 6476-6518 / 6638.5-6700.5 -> 0.011 mag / 70.4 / 69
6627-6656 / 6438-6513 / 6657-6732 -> -0.003 mag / 70.6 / 68.6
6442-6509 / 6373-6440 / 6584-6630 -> 0.006 mag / 71.6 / 69.7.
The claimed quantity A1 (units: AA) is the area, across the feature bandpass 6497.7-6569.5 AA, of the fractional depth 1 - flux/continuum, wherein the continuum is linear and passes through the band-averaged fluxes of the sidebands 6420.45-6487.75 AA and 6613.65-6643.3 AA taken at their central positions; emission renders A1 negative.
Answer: 1.8 AA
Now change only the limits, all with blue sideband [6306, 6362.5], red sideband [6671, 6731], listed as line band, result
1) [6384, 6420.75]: 0.0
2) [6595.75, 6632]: -0.2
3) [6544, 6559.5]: 0.4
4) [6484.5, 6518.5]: 0.1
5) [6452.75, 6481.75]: 0.1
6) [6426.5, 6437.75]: 0.0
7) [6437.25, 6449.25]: 0.0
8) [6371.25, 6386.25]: -0.2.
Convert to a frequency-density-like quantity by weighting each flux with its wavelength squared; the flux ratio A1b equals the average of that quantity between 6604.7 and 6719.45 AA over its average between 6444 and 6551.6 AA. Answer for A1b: 1.0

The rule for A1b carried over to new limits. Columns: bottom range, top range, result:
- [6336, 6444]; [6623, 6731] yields 1.05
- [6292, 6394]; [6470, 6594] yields 1.01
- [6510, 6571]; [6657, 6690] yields 1.05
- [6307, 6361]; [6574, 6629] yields 1.05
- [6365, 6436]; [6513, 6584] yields 1.00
